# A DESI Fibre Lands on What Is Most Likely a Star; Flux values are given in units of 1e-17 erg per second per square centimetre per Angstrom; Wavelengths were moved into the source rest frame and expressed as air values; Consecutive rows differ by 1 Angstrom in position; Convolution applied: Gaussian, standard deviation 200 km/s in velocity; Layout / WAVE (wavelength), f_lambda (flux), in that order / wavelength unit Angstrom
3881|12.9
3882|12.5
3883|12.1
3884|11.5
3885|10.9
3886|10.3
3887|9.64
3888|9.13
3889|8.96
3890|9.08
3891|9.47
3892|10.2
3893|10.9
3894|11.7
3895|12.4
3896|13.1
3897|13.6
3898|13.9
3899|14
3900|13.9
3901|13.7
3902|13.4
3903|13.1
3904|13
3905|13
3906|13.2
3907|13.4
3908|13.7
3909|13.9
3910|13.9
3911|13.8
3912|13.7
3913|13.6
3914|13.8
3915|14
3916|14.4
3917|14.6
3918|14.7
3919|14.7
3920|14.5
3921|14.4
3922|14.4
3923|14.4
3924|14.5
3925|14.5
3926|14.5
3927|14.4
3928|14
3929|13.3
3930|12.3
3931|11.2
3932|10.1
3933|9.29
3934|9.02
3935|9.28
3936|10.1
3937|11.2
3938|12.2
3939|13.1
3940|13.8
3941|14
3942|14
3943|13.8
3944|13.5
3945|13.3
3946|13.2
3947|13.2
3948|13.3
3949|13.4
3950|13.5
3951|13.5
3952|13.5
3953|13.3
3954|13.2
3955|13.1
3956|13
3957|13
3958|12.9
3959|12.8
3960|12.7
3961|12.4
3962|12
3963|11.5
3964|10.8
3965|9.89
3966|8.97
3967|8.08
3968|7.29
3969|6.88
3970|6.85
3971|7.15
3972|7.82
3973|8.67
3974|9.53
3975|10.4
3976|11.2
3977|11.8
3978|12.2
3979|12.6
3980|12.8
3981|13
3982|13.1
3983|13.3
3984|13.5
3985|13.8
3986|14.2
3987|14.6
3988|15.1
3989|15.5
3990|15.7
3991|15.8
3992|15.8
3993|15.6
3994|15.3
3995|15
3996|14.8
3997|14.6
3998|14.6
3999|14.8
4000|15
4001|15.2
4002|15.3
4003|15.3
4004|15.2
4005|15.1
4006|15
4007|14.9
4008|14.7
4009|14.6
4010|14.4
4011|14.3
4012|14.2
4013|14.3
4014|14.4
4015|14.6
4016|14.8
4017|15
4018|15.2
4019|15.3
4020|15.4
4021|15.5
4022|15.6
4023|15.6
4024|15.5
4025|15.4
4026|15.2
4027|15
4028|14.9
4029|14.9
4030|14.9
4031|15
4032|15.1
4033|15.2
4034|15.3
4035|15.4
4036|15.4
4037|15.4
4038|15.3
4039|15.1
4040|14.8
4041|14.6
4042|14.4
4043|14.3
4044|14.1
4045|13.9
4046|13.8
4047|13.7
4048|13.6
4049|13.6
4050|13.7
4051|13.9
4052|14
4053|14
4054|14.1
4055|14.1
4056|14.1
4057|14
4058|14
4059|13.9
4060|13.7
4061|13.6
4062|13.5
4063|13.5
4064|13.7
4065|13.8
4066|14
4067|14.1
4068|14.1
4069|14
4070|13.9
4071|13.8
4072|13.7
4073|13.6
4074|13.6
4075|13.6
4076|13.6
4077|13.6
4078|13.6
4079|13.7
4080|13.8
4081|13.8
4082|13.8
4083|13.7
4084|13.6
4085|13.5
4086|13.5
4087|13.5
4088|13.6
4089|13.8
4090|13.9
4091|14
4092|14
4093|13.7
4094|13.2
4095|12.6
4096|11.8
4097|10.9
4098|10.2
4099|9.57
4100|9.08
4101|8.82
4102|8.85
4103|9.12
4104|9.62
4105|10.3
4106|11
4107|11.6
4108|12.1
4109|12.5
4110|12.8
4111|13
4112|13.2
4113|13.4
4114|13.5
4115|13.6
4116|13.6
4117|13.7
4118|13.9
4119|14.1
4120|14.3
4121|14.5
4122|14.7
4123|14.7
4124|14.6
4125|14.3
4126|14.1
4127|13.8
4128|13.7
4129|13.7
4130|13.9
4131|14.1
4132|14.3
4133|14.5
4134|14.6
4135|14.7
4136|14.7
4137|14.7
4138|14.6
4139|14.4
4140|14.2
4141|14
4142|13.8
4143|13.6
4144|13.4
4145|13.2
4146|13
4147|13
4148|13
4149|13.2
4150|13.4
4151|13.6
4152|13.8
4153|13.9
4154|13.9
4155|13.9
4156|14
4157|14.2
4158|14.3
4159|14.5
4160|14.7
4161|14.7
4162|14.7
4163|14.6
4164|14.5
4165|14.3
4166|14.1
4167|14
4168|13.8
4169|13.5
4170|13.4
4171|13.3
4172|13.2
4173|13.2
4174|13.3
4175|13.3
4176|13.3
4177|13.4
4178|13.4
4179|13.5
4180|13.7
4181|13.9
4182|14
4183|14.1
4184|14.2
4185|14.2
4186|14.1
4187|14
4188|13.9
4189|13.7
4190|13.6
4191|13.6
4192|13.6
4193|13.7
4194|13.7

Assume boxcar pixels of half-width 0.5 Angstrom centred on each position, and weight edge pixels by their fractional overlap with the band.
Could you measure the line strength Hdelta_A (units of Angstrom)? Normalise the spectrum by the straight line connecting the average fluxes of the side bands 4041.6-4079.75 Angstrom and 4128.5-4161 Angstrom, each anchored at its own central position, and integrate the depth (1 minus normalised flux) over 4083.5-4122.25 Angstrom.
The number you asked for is 4.0 Angstrom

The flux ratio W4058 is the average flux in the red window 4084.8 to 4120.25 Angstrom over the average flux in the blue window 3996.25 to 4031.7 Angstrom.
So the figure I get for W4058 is 0.82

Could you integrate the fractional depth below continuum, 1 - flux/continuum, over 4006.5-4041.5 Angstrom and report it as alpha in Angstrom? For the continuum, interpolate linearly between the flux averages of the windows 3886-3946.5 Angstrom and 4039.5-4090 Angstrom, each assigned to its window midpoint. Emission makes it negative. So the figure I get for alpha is -3.8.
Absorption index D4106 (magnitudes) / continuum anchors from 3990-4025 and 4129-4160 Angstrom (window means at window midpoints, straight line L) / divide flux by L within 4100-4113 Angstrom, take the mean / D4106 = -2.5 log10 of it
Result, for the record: 0.27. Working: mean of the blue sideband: 15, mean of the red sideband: 14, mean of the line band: 11.1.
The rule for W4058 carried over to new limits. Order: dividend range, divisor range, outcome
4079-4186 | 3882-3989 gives 1.09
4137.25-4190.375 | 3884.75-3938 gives 1.10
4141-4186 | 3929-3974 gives 1.20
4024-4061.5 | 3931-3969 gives 1.21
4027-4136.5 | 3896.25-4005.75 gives 1.04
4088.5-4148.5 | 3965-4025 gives 0.97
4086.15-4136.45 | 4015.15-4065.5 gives 0.89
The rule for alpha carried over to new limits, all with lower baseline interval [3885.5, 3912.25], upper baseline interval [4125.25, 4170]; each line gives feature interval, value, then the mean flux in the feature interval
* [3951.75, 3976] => 3.98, 10.6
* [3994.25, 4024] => -4.29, 14.9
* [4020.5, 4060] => -4.02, 14.6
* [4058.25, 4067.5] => -0.23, 13.8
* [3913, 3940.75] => -1.19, 13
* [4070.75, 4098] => 0.34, 13.4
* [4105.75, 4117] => 0.75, 12.8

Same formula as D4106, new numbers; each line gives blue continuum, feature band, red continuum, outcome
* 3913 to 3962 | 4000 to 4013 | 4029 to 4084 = -0.087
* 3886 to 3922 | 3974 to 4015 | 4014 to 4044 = 0.019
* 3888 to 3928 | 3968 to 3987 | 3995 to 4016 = 0.285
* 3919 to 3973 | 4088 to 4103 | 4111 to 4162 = 0.159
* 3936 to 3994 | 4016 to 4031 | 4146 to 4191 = -0.190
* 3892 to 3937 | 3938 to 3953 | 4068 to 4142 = -0.027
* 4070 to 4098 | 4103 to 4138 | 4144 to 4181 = 0.007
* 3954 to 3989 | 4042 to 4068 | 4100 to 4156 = -0.119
